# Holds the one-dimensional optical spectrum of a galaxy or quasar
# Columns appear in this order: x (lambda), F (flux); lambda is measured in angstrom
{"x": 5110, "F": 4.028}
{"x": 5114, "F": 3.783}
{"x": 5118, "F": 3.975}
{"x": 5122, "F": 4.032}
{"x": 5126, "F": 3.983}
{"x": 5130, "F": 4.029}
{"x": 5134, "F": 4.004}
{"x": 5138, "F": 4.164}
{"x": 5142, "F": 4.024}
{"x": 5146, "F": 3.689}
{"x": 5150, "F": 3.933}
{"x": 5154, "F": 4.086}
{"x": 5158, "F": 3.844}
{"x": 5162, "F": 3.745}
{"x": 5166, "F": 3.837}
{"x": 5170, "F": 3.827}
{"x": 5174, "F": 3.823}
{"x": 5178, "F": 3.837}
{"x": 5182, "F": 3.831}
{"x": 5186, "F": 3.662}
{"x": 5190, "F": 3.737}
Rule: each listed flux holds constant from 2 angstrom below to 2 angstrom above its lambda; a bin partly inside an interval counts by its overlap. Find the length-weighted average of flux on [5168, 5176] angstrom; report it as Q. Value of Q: 3.83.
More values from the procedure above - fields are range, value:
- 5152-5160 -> 3.96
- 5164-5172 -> 3.83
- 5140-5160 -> 3.92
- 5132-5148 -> 3.97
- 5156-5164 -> 3.79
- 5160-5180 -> 3.81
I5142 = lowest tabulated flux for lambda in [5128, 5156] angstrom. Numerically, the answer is 3.689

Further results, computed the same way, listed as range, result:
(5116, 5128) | 3.975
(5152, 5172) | 3.745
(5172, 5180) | 3.823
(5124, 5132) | 3.983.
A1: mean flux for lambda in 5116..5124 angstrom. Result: 4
